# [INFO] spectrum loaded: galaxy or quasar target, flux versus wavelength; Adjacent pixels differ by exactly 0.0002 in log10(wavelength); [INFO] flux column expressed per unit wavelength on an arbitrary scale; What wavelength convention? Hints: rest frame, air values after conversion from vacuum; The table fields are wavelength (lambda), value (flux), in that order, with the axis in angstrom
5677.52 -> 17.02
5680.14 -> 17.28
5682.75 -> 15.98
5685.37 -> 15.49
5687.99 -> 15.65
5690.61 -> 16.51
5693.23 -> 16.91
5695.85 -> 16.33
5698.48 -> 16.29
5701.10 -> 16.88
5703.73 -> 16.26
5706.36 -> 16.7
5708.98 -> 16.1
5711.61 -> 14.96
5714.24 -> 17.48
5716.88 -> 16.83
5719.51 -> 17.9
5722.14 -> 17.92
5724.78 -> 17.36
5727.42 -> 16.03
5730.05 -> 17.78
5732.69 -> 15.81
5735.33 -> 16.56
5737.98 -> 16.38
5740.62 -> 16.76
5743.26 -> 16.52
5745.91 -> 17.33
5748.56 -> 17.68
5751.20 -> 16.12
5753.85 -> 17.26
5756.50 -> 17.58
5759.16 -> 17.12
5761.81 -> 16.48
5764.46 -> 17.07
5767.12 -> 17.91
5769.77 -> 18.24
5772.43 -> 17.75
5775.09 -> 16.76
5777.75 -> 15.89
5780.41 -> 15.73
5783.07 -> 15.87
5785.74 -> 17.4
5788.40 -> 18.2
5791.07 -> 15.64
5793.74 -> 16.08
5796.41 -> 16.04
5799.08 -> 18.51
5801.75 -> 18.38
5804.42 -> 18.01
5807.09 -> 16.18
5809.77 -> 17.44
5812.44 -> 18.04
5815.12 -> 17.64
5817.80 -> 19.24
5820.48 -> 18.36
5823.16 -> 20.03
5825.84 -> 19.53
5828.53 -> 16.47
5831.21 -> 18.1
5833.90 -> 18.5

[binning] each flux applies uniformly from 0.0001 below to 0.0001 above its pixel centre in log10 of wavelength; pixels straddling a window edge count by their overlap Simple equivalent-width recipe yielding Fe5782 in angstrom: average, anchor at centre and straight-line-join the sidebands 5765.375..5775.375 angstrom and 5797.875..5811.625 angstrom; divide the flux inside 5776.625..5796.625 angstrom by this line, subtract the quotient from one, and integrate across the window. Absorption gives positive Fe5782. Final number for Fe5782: 1.5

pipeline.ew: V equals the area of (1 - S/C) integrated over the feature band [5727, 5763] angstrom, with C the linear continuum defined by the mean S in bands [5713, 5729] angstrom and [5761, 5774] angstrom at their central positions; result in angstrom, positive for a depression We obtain 1.2 angstrom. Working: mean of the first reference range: 17.3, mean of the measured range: 16.8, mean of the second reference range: 17.5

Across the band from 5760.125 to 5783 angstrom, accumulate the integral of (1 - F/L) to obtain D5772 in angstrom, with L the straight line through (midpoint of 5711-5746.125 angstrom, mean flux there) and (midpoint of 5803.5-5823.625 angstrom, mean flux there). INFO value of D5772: 0.7 angstrom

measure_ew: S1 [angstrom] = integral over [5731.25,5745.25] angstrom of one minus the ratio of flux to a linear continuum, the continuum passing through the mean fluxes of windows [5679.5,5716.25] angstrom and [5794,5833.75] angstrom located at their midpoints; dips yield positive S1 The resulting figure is 0.4 angstrom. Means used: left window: 16.3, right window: 18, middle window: 16.5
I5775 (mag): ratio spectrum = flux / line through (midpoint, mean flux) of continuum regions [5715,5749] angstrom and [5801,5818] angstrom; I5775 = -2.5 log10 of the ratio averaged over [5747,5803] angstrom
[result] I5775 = 0.02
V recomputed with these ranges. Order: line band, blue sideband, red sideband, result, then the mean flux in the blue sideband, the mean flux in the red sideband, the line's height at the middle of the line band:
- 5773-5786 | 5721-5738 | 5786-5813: 0.6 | 16.9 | 17.2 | 17.1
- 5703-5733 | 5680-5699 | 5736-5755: -0.5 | 16.2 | 16.8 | 16.6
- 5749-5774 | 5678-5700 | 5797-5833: 0.1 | 16.3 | 18.1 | 17.4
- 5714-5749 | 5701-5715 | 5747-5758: -0.5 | 16.3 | 17.2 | 16.8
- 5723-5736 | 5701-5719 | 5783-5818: -0.1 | 16.5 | 17.3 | 16.7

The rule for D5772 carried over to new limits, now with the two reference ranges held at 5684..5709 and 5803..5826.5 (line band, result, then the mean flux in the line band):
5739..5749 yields 0.1 angstrom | 17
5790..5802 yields 0.7 angstrom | 16.8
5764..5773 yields -0.2 angstrom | 17.8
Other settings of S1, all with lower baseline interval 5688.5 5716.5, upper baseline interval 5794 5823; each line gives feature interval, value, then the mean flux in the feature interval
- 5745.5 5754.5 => -0.01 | 17.1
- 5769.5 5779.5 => 0.22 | 17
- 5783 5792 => 0.30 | 16.9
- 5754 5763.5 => 0.04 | 17.1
